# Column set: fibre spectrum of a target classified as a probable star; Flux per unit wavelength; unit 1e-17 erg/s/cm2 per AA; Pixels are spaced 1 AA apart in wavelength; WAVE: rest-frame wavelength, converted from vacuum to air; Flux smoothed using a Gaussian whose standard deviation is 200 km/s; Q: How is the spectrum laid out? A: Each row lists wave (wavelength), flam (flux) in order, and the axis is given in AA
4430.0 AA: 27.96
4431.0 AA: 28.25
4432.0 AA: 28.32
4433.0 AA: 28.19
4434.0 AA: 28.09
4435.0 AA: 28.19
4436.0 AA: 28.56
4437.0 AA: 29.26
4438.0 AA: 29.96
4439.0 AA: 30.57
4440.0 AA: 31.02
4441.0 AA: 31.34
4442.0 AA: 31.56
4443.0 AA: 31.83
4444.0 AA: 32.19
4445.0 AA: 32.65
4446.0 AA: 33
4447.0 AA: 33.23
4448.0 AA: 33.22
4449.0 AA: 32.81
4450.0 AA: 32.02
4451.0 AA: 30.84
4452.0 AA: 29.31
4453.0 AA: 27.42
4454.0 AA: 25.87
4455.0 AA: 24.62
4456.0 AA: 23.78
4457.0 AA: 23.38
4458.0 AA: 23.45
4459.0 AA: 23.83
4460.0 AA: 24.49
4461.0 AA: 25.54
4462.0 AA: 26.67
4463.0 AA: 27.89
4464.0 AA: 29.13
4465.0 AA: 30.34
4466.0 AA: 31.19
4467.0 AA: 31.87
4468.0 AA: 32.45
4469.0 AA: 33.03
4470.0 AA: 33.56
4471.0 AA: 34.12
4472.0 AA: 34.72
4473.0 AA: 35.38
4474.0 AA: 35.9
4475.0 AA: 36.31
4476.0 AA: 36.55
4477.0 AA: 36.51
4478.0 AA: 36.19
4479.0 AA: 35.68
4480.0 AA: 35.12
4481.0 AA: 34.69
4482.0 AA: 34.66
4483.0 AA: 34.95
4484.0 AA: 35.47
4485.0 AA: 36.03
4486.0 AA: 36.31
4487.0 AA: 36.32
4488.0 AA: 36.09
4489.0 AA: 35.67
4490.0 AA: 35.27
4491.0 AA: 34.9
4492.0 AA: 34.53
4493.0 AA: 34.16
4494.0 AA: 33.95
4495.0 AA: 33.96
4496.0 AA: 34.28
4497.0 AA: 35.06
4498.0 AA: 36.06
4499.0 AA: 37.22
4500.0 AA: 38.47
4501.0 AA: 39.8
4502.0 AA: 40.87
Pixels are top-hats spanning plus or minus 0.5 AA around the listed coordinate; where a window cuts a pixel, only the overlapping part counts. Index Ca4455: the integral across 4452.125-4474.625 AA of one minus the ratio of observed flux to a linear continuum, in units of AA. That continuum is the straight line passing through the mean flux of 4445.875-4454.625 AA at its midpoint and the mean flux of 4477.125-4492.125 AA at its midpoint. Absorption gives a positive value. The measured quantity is 2.4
